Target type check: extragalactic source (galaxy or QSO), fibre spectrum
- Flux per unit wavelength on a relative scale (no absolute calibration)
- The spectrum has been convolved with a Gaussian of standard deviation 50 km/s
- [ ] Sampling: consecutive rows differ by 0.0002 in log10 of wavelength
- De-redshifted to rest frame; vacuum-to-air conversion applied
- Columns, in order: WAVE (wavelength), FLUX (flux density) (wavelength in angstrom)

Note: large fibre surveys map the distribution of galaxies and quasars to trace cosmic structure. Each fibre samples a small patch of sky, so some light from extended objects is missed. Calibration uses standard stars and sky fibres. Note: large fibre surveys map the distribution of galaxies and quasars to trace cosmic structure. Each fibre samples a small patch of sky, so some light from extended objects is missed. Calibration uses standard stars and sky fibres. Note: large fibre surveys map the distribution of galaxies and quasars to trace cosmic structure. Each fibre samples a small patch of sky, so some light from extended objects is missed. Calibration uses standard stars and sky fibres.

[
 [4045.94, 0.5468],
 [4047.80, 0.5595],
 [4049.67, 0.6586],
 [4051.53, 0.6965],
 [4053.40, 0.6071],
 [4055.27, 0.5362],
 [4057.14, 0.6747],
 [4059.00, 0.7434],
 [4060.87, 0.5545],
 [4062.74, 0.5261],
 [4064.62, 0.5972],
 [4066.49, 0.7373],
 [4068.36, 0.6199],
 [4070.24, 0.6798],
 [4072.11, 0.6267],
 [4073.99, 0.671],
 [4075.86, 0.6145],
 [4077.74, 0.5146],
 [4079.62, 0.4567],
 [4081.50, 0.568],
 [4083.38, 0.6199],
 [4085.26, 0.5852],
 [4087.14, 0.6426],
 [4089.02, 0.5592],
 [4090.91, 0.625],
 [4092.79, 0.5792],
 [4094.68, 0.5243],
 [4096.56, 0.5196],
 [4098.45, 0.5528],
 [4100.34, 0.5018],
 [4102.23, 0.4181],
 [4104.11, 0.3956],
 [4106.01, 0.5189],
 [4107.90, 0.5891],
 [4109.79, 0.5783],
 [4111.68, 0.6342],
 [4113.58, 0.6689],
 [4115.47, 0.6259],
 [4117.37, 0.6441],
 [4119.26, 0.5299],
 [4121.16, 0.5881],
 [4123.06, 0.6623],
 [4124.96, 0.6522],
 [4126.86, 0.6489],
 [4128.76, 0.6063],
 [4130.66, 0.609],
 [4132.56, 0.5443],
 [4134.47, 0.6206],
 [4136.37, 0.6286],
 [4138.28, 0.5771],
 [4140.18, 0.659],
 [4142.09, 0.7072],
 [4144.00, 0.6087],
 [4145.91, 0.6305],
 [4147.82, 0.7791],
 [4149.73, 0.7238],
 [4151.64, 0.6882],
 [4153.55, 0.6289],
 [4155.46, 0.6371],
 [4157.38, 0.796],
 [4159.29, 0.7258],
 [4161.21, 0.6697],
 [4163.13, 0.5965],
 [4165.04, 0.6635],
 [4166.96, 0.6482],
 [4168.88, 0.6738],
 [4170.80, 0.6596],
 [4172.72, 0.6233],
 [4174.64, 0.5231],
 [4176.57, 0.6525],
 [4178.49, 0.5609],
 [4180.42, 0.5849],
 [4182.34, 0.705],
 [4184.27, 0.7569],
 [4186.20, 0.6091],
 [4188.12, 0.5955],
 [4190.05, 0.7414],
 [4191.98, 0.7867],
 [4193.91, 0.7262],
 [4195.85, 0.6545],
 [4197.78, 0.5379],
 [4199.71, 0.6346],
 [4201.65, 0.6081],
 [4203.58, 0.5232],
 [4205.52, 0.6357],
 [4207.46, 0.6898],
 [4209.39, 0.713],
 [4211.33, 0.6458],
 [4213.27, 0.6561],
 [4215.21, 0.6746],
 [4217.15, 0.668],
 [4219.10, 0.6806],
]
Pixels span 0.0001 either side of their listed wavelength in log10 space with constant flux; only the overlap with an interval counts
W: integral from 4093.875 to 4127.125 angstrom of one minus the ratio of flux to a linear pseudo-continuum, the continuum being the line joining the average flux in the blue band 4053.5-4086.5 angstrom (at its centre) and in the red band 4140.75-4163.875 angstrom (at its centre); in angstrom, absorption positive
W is 4.0 angstrom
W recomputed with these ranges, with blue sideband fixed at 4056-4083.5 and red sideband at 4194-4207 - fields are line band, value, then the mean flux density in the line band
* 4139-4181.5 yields -3.1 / 0.656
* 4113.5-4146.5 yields -0.5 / 0.622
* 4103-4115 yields 0.9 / 0.565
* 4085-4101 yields 1.2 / 0.566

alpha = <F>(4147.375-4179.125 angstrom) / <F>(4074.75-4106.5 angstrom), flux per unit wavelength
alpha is 1.2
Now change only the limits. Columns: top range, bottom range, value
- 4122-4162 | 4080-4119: 1.16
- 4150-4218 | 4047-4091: 1.07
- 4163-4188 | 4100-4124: 1.12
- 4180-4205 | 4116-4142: 1.06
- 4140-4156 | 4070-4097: 1.16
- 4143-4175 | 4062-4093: 1.11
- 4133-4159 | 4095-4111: 1.30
